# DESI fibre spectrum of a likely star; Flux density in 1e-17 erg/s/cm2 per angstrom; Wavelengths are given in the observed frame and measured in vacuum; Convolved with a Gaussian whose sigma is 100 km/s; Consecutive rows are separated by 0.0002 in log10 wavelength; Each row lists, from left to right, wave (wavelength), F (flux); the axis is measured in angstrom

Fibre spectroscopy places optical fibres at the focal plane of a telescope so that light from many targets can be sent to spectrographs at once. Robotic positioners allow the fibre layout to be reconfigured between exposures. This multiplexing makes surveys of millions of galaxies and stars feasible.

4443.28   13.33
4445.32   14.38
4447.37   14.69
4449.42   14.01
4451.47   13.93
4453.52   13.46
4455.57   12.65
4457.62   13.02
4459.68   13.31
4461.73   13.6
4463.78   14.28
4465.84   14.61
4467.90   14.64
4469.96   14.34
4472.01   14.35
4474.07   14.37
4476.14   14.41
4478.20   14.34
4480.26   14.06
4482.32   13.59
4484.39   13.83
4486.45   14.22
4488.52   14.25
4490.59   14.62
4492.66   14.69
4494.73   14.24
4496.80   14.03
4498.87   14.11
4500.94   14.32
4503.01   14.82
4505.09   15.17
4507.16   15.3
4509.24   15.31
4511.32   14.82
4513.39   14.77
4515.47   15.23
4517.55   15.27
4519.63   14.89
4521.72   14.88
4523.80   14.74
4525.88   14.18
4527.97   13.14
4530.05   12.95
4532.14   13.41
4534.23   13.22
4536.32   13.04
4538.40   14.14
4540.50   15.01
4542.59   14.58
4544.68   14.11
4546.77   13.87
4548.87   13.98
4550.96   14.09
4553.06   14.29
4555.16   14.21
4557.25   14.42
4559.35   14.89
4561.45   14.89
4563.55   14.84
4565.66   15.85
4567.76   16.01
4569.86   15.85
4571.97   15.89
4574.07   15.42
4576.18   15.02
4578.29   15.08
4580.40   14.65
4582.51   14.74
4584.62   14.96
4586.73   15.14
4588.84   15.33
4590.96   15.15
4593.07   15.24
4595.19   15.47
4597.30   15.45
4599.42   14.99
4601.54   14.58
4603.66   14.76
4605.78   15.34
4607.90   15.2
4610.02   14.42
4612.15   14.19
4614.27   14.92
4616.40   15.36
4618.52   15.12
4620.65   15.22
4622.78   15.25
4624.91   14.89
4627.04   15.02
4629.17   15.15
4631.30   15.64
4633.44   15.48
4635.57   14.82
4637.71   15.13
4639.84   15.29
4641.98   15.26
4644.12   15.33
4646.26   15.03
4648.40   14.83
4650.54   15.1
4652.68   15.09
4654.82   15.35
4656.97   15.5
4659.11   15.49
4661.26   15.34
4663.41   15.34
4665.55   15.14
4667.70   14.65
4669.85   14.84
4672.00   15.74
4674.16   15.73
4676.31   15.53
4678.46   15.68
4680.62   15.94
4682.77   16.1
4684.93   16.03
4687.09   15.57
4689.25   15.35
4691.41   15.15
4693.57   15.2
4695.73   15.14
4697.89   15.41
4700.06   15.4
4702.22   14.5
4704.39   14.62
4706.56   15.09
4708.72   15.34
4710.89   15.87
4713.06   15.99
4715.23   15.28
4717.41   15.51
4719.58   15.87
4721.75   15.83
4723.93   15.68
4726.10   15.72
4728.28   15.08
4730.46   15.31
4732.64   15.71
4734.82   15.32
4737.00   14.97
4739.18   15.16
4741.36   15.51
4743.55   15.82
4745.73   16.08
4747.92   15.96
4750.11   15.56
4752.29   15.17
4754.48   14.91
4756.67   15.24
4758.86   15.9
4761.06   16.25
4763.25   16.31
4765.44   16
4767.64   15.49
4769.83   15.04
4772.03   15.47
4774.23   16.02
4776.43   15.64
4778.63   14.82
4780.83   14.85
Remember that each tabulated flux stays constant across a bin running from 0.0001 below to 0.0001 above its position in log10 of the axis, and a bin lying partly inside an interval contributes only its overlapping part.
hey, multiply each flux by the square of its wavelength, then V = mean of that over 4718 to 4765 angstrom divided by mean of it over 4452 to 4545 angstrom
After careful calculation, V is 1.22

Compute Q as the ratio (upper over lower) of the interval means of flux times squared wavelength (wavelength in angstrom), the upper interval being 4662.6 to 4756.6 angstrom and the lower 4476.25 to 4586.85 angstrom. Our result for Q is 1.15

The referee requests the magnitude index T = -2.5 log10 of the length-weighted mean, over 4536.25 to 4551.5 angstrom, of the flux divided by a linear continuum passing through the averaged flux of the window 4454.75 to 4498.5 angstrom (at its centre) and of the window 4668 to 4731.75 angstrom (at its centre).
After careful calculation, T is 0.02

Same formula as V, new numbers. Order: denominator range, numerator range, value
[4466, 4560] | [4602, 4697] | 1.13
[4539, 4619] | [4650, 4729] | 1.08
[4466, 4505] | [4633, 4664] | 1.14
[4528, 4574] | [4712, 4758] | 1.16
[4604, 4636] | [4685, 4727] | 1.06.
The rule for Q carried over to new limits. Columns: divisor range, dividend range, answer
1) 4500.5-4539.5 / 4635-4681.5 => 1.13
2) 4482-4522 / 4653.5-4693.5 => 1.14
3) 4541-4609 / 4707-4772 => 1.12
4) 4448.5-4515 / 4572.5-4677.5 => 1.13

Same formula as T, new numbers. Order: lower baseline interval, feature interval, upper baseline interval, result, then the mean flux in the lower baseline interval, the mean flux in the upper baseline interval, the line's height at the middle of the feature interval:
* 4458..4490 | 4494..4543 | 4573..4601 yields 0.01 mag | 14.1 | 15.1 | 14.5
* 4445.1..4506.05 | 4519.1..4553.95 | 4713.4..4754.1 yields 0.03 mag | 14.1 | 15.5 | 14.5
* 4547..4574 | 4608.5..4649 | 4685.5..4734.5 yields 0.00 mag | 14.9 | 15.4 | 15.1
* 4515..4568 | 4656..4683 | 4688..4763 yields -0.02 mag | 14.4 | 15.4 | 15.1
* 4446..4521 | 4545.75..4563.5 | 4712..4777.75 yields 0.02 mag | 14.3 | 15.6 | 14.7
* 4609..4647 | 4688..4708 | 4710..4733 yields 0.03 mag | 15.1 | 15.6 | 15.5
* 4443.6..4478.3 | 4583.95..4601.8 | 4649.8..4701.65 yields -0.02 mag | 14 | 15.4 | 14.9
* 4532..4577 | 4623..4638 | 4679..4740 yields -0.01 mag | 14.6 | 15.4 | 15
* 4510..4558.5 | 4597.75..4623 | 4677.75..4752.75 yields -0.01 mag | 14.2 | 15.5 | 14.8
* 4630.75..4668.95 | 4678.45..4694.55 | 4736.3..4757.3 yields -0.02 mag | 15.2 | 15.5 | 15.3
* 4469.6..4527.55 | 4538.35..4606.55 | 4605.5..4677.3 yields 0.00 mag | 14.5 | 15.2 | 14.9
